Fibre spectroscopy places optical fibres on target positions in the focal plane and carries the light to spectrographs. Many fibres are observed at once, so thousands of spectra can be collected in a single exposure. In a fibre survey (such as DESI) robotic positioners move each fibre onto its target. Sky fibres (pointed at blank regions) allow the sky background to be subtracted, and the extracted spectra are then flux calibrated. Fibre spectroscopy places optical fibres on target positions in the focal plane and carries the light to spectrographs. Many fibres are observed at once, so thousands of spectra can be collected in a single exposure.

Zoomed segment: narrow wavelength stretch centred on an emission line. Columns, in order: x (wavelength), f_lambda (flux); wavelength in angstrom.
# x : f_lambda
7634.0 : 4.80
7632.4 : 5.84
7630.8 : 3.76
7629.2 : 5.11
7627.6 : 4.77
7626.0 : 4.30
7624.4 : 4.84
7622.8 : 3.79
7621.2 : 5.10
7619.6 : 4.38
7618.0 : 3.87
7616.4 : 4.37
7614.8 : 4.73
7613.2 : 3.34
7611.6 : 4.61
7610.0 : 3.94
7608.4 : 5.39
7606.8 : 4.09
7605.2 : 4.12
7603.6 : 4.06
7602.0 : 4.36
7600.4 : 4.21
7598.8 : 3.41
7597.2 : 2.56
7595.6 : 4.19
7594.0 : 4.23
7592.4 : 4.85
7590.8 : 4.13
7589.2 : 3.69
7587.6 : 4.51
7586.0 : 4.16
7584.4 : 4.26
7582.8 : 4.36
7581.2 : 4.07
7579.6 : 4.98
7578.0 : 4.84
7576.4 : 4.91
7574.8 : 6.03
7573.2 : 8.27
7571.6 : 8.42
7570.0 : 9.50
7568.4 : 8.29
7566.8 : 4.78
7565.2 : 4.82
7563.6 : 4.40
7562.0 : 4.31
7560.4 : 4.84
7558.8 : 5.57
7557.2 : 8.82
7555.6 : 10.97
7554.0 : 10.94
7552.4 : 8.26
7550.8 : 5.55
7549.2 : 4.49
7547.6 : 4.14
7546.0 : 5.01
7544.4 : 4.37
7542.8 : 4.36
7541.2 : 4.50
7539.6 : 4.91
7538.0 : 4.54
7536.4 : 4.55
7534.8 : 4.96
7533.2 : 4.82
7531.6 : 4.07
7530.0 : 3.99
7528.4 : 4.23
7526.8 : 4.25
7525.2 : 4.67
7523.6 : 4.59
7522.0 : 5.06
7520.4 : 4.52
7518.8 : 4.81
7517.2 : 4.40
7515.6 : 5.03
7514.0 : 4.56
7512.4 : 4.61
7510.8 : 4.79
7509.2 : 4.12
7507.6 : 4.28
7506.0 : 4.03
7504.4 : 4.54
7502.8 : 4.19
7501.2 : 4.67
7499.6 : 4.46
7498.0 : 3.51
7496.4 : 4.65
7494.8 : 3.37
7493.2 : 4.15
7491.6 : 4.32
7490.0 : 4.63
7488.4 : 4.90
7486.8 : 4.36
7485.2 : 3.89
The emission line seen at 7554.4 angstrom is [S II] 6716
